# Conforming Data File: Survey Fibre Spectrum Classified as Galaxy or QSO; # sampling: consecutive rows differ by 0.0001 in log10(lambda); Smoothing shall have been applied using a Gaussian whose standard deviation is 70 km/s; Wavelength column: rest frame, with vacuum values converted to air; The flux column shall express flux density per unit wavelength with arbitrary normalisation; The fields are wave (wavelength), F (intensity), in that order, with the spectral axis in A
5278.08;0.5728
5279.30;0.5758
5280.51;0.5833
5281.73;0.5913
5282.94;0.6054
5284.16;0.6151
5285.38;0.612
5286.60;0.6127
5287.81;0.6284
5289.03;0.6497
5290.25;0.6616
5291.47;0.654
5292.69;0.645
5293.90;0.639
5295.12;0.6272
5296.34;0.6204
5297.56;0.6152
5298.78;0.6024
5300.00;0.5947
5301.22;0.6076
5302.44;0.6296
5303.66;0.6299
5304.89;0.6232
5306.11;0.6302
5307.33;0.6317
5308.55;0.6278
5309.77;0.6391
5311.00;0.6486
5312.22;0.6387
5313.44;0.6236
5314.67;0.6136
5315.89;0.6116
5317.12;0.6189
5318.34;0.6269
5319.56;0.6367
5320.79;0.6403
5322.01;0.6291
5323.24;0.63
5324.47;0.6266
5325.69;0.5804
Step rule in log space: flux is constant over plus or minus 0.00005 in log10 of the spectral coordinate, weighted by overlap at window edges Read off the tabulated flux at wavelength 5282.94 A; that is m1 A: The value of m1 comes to 0.6054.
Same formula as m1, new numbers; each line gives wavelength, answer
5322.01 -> 0.6291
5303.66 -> 0.6299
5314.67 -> 0.6136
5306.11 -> 0.6302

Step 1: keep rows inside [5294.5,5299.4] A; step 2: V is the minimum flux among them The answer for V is 0.6024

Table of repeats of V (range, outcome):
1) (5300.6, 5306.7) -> 0.6076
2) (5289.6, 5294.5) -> 0.639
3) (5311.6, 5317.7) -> 0.6116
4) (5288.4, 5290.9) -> 0.6497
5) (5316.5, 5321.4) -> 0.6189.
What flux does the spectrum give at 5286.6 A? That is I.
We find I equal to 0.6127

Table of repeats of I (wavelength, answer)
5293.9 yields 0.639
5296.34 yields 0.6204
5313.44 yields 0.6236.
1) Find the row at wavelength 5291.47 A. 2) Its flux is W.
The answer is 0.654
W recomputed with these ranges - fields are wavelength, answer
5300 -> 0.5947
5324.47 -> 0.6266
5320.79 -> 0.6403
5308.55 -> 0.6278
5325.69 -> 0.5804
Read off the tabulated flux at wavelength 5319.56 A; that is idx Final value 0.6367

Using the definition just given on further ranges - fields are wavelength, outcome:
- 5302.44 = 0.6296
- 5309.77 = 0.6391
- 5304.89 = 0.6232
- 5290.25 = 0.6616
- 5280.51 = 0.5833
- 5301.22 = 0.6076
